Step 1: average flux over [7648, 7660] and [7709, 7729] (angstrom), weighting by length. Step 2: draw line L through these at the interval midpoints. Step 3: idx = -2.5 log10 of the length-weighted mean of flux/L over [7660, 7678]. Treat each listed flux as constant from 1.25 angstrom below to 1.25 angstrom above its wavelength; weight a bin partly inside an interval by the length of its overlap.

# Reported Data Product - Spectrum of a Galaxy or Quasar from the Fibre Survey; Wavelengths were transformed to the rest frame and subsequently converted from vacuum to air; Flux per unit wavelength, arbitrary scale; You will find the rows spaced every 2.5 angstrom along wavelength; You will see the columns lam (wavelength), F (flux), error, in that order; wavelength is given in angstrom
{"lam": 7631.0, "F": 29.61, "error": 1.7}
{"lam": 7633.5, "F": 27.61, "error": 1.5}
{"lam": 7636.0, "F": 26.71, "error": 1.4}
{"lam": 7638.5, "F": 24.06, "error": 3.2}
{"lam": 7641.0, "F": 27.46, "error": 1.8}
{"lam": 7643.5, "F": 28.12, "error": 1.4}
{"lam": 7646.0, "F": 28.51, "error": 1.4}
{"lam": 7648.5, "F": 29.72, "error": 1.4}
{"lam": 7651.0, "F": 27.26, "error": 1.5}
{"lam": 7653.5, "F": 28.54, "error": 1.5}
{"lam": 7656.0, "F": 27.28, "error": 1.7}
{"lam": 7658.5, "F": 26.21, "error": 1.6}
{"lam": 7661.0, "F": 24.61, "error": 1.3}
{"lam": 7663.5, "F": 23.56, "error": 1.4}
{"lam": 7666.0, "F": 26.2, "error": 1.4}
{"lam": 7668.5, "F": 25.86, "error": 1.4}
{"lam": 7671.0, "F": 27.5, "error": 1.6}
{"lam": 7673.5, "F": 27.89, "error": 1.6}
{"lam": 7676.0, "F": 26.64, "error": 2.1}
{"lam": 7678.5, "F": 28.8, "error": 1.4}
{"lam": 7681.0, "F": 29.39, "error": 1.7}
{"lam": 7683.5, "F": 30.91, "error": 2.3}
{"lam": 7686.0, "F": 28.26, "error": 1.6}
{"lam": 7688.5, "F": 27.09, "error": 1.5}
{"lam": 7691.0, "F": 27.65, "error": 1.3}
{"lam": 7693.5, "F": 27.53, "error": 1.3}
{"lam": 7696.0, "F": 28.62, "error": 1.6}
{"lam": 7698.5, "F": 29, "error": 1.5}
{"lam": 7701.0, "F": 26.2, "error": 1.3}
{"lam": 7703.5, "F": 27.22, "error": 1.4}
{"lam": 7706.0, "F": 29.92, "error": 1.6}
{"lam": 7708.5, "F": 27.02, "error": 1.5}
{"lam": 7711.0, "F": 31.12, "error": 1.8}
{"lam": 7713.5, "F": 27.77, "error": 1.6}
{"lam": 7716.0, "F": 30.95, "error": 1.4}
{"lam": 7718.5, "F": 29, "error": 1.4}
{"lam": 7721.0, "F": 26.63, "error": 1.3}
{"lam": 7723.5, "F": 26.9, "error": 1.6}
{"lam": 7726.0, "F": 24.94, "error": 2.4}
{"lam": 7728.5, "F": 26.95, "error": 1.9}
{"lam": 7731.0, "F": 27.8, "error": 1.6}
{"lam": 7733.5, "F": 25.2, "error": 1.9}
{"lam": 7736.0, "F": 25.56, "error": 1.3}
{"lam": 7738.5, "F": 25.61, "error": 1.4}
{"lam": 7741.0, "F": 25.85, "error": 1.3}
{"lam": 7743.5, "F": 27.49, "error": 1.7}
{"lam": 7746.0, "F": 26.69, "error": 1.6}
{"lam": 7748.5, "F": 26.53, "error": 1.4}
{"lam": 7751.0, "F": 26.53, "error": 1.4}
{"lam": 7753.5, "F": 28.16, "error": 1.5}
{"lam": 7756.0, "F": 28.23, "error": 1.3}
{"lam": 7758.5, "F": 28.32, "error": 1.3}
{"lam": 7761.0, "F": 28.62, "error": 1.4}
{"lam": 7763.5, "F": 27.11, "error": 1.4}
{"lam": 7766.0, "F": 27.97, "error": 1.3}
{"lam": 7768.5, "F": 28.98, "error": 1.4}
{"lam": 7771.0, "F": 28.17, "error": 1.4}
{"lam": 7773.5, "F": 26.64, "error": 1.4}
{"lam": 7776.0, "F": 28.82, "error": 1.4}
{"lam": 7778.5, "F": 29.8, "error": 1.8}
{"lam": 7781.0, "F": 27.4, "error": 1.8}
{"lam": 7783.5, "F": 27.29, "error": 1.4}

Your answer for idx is 0.06 mag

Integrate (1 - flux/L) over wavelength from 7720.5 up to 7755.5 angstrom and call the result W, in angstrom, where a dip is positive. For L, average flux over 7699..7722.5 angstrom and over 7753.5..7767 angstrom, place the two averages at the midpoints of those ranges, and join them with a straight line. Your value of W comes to 2.1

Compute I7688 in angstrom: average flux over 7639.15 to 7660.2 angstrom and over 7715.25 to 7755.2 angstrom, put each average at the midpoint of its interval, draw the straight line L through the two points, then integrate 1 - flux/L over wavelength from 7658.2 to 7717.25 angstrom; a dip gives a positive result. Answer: -0.94 angstrom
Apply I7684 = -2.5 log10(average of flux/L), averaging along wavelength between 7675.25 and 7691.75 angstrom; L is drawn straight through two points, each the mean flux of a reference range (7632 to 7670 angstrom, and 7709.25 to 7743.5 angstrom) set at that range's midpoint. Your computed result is -0.06 mag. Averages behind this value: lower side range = 26.8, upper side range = 27.3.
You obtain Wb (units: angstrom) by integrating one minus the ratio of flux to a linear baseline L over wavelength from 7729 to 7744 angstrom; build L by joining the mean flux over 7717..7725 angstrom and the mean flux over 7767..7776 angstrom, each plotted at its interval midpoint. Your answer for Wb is 0.8 angstrom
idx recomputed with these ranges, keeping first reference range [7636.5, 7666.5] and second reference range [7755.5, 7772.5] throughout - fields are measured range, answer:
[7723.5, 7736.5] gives 0.06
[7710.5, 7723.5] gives -0.04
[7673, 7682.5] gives -0.04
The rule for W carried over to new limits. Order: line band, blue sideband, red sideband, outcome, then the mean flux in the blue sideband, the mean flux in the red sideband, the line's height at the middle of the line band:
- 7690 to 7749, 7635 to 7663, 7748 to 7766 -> 0.1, 27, 27.7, 27.5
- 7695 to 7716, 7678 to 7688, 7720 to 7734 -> -0.5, 29.2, 26.5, 27.8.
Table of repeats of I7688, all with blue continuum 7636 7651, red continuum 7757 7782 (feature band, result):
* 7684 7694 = -0.1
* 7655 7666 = 0.8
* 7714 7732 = 0.2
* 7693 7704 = 0.0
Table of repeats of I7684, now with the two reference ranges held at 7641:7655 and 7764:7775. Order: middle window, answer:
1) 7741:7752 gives 0.05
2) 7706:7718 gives -0.04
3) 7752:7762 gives -0.01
